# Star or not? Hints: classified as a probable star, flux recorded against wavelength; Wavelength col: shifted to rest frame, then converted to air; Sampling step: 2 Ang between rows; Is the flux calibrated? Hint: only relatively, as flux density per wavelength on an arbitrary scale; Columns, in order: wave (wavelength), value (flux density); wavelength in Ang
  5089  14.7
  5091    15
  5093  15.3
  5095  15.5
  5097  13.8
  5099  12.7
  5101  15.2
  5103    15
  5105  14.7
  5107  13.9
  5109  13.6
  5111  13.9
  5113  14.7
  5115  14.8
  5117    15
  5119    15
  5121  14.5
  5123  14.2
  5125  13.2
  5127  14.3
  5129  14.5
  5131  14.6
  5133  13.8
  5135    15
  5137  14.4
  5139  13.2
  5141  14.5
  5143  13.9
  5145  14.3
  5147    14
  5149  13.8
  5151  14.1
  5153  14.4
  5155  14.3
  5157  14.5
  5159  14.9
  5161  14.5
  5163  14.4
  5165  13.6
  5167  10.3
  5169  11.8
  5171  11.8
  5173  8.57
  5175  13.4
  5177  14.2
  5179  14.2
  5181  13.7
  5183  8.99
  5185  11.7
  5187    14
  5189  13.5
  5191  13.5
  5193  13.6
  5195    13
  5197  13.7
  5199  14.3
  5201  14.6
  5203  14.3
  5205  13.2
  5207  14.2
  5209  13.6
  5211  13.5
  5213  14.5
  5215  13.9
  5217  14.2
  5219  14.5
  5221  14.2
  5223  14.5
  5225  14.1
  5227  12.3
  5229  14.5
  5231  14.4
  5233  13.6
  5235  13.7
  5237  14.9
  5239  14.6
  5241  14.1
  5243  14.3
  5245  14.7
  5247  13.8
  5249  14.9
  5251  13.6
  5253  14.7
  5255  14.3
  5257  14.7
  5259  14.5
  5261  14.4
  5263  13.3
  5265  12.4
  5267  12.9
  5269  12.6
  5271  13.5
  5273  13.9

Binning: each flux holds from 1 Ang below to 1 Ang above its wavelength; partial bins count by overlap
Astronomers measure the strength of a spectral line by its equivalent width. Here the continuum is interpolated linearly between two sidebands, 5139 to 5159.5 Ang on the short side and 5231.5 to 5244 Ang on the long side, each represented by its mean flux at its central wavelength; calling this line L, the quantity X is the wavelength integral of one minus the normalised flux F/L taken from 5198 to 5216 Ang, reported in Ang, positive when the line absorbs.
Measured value 0.2 Ang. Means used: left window 14.2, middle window 14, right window 14.2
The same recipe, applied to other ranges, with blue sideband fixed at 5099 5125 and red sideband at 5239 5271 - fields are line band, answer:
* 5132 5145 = 0.2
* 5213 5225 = -0.2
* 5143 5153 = 0.2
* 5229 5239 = -0.1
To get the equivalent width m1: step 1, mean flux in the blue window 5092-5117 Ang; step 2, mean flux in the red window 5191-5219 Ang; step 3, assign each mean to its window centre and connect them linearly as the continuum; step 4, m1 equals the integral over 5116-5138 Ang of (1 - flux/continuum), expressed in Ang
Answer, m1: -0.1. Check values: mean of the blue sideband 14.4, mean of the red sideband 13.9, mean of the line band 14.4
